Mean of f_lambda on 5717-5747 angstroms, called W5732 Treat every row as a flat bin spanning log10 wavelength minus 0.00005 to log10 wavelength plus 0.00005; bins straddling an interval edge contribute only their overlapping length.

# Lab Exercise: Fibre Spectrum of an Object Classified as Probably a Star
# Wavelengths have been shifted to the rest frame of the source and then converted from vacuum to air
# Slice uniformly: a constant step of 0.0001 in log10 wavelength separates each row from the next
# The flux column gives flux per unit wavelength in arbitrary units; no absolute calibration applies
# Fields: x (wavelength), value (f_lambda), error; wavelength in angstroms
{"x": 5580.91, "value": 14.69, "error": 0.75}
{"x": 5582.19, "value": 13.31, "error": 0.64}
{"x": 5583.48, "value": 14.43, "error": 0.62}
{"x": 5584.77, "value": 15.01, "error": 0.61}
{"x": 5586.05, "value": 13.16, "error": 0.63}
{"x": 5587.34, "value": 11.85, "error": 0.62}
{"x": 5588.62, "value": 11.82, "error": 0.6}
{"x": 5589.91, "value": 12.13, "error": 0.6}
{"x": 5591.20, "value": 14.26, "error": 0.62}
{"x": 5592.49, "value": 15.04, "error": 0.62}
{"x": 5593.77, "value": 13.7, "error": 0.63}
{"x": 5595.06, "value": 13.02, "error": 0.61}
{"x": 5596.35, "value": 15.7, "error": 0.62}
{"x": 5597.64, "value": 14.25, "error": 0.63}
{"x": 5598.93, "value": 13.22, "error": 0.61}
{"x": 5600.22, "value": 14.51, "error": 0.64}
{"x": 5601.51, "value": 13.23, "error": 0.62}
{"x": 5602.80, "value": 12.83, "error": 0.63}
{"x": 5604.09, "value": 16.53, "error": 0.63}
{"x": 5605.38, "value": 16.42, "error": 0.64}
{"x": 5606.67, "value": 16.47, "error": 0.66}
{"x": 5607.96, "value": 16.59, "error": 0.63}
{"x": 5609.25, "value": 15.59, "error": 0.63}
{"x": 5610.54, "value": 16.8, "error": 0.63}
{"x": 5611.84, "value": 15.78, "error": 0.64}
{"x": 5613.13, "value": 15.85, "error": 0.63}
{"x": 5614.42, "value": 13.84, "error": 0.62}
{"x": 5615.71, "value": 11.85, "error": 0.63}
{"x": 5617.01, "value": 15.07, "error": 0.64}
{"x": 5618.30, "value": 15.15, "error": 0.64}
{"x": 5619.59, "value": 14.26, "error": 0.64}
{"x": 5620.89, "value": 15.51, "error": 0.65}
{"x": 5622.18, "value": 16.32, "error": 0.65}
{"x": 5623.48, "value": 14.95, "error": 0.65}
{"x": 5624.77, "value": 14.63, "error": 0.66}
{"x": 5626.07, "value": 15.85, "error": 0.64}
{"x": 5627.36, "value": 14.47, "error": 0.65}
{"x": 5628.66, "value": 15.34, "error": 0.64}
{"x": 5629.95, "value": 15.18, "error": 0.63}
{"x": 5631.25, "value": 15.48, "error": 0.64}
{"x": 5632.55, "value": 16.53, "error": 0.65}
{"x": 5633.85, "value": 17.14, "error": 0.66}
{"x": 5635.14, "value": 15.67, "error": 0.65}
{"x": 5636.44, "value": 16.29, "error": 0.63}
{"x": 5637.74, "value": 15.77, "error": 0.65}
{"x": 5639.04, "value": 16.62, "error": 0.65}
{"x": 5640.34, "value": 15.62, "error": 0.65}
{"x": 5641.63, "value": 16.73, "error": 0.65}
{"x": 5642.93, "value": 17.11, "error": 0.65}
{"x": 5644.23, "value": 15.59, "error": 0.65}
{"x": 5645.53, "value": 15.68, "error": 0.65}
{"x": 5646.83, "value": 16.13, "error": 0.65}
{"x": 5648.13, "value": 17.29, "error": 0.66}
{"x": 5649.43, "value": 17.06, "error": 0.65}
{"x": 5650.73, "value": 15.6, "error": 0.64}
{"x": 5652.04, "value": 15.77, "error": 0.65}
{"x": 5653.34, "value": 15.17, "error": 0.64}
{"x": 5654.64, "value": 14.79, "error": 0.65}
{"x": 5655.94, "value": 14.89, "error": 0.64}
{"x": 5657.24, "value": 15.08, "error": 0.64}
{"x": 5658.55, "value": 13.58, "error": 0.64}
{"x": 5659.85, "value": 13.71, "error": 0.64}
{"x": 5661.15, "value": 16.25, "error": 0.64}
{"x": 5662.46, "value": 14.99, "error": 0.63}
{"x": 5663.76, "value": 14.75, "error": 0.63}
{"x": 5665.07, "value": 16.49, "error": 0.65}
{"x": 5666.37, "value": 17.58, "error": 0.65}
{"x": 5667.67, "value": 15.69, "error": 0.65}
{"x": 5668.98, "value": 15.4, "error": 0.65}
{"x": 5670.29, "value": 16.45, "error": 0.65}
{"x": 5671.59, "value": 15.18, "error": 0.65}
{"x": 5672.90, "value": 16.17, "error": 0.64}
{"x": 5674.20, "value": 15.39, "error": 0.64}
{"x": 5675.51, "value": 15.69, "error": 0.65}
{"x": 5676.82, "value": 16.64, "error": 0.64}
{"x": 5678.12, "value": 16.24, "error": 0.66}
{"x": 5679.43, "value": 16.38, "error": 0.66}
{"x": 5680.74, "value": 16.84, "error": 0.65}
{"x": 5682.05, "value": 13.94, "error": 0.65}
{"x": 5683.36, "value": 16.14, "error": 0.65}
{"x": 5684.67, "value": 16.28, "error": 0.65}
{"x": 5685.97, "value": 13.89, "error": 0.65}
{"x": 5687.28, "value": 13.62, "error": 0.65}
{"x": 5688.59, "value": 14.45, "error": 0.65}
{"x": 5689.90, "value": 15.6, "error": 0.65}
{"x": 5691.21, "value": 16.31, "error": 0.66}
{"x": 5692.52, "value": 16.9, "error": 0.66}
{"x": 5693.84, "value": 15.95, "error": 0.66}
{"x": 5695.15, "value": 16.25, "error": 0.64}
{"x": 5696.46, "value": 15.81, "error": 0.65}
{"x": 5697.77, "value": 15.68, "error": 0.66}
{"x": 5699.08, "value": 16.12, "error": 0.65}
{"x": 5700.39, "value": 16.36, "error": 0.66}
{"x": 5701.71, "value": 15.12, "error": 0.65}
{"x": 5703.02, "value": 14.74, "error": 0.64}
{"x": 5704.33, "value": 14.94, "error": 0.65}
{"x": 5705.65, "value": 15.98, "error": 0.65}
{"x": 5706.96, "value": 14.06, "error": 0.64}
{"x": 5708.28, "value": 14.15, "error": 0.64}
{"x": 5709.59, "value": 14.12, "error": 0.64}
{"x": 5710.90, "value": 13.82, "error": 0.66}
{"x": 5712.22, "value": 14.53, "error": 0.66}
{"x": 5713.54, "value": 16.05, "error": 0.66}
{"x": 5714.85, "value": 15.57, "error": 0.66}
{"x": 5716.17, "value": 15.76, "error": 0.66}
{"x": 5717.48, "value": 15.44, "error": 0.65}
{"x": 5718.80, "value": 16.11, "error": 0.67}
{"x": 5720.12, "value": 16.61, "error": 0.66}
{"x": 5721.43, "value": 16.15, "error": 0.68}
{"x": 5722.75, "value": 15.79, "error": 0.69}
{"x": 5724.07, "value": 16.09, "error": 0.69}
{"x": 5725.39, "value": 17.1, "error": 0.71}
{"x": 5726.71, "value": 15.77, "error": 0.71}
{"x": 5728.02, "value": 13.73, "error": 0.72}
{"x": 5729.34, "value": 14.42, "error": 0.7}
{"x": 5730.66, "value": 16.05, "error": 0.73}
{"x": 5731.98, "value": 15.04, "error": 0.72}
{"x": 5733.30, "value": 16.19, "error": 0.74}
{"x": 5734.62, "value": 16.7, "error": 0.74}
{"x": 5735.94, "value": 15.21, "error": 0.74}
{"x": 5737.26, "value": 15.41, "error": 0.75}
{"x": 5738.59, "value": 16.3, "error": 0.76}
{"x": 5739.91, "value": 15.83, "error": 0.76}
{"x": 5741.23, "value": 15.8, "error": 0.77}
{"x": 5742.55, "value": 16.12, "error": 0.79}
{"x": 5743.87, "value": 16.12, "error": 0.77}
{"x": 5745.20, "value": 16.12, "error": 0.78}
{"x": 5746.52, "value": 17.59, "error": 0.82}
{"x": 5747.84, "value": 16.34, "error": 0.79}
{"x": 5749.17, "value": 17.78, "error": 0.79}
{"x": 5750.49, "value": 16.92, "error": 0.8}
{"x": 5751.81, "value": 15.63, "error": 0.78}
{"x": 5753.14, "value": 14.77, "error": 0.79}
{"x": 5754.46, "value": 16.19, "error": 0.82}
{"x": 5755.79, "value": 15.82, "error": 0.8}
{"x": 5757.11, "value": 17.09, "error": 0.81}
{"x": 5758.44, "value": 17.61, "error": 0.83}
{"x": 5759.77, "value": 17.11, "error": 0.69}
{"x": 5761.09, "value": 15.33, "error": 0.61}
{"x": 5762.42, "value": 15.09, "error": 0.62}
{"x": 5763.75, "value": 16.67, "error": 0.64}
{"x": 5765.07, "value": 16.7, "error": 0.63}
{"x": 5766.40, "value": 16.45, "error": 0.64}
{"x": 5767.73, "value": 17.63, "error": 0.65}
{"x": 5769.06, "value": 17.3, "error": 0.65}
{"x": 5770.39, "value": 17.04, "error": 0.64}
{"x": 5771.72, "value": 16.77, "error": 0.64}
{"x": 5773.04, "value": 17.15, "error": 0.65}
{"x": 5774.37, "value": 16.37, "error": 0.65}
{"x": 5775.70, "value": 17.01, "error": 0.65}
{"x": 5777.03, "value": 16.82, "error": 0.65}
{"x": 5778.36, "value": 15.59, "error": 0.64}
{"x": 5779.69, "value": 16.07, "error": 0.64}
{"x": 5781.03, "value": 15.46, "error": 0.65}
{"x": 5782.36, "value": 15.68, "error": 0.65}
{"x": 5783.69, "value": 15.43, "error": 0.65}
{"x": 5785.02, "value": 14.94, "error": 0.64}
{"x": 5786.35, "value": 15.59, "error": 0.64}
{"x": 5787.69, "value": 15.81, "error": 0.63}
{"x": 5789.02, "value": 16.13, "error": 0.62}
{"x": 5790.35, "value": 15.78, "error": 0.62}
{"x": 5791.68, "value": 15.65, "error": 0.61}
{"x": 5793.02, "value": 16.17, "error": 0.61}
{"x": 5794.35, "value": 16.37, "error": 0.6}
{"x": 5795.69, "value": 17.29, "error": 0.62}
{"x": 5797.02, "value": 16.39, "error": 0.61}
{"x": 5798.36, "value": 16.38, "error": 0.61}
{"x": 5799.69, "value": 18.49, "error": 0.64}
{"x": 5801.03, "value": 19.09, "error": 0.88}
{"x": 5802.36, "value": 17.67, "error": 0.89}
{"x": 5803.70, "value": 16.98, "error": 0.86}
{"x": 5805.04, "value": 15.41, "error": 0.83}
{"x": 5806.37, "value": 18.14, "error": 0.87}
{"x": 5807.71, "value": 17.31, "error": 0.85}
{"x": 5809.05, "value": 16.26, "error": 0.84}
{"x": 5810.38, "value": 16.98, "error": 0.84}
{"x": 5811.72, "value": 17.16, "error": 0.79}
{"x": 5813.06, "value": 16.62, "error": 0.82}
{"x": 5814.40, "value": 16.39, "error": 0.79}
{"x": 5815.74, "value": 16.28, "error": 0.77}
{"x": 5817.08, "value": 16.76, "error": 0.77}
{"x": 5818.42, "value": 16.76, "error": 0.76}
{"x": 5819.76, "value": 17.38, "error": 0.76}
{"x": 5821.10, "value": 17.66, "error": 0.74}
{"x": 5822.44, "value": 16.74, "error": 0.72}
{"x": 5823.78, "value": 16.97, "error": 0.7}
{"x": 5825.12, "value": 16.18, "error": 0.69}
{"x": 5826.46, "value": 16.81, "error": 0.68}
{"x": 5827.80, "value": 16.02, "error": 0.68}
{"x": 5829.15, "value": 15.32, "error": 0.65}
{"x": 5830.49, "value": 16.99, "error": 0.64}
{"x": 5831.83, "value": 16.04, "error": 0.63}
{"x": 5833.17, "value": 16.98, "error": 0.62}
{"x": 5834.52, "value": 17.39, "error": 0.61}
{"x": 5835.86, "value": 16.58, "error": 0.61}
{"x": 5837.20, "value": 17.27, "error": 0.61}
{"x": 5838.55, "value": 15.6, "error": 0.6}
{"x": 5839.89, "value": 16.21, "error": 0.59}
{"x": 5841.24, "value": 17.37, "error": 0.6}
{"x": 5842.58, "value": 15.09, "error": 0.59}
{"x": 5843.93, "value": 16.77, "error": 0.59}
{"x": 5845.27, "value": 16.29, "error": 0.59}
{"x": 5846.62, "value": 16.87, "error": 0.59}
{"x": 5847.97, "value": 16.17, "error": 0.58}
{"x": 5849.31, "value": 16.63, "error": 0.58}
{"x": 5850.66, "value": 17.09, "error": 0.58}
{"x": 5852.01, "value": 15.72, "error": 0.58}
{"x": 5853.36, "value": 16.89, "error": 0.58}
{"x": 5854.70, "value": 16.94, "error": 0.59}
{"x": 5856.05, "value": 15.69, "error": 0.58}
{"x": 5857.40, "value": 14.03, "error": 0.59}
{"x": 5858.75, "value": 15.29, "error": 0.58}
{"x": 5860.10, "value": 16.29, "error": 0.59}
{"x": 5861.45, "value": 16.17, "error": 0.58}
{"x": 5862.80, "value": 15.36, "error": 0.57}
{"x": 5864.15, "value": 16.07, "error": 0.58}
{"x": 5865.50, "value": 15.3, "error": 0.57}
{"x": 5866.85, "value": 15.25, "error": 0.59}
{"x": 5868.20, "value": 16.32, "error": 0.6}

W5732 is 15.9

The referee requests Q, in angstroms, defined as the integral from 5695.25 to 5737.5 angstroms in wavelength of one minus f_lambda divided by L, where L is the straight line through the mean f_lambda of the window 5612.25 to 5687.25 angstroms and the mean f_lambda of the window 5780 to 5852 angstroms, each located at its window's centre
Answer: 1.3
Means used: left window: 15.6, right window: 16.6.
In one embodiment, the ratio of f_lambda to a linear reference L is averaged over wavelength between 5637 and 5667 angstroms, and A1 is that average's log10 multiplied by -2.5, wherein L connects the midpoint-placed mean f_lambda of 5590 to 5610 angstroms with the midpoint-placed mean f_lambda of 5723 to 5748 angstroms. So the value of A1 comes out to -0.04 mag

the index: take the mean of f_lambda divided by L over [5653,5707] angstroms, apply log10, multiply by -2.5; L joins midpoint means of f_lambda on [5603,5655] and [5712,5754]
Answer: 0.02 mag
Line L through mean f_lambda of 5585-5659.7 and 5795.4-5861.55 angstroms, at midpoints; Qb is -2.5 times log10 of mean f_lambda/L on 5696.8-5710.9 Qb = 0.04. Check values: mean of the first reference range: 15.1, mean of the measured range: 15.1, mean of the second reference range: 16.6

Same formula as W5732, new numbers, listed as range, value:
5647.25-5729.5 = 15.5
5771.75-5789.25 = 16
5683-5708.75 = 15.4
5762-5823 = 16.6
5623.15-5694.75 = 15.7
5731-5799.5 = 16.3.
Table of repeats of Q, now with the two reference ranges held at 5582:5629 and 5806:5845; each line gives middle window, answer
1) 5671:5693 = -0.5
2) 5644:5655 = -0.7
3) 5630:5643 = -1.2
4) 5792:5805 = -0.5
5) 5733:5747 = -0.2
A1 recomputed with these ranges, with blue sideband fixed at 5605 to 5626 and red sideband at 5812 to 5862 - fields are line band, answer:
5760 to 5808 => -0.022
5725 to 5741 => 0.020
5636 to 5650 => -0.061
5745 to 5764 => -0.026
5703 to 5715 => 0.073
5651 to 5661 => 0.050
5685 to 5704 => 0.015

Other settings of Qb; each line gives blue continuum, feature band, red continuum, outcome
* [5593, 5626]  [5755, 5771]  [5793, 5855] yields -0.03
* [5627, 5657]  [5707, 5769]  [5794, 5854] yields 0.03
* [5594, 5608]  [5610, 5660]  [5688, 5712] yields -0.04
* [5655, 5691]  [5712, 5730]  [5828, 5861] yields 0.00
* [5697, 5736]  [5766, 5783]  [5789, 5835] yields -0.02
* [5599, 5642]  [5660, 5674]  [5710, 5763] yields -0.01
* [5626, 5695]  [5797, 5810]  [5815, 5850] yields -0.05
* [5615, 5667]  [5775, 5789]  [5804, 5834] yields 0.04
